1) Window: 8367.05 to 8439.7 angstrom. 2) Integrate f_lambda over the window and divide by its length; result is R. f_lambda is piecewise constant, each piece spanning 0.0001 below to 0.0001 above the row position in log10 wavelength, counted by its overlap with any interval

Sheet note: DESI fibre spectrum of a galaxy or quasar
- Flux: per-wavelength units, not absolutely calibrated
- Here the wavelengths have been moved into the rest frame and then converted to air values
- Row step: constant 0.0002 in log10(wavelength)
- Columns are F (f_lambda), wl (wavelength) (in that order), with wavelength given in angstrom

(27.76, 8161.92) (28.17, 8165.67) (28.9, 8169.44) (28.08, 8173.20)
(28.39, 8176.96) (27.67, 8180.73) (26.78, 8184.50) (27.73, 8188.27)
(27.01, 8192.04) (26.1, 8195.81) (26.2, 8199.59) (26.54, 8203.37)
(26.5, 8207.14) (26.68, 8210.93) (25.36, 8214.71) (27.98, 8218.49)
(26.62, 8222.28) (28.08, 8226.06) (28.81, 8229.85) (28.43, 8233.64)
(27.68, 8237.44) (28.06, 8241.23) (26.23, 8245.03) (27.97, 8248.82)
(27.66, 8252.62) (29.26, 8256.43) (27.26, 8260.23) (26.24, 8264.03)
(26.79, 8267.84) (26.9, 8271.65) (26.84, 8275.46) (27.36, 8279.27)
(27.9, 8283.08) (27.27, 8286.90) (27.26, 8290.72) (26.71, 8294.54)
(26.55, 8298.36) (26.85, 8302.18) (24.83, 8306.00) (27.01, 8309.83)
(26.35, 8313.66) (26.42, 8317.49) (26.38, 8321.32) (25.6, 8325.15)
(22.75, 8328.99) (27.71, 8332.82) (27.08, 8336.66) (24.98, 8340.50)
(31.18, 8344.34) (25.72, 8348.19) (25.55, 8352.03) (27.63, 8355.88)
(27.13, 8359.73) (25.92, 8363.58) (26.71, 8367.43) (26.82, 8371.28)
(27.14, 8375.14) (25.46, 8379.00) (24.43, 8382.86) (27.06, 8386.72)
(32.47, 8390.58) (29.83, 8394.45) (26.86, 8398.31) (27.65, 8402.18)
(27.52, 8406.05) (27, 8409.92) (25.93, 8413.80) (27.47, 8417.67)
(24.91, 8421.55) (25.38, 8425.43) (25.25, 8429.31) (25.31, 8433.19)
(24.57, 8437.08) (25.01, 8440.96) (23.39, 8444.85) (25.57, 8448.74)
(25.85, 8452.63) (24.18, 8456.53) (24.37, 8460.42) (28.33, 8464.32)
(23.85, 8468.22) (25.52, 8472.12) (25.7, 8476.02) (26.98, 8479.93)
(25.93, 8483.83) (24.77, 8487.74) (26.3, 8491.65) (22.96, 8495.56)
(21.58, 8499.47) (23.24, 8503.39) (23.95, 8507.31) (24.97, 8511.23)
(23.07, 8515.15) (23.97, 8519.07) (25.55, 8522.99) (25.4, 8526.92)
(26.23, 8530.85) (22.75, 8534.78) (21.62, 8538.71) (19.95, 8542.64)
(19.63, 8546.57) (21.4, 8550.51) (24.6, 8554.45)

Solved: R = 26.7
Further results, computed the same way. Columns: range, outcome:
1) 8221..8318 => 27.2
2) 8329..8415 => 27.1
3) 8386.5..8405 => 28.9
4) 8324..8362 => 26.5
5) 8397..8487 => 25.7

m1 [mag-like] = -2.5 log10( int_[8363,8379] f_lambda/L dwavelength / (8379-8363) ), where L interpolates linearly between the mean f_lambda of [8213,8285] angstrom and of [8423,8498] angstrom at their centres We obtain -0.02 mag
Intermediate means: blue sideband 27.4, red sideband 25.2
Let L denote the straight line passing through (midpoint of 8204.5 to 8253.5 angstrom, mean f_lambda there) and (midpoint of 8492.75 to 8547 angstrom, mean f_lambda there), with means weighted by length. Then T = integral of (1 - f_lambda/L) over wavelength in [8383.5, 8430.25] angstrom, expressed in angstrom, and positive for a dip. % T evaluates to -4.34 angstrom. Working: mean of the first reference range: 27.4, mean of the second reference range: 23.4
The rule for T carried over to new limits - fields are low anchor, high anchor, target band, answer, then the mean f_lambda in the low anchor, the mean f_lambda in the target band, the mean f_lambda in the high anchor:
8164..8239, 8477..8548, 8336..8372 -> -1.69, 27.4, 26.9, 23.9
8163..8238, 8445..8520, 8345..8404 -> -3.24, 27.4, 27.2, 24.8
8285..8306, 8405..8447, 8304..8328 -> 0.53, 26.7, 26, 25.6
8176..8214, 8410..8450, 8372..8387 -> -0.17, 26.9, 26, 25.4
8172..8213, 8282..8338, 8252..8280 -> -0.65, 27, 27.3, 26.4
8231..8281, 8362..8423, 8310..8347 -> 1.03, 27.5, 26.5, 27.1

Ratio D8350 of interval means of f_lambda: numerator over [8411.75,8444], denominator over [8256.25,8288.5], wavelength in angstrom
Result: 0.93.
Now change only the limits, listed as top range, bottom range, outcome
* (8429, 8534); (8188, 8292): 0.91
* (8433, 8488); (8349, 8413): 0.93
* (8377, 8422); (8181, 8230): 1.01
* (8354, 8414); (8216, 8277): 0.99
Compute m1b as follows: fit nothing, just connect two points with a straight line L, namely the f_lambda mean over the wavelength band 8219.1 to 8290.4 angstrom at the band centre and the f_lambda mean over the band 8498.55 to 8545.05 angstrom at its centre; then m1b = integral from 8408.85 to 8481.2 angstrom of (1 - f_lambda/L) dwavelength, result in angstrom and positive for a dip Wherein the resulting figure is -2.3 angstrom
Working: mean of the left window 27.5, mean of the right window 23.5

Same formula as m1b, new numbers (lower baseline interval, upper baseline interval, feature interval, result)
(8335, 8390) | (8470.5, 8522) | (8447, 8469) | -0.22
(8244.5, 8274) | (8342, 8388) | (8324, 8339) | 0.63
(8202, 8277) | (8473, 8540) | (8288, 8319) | 0.12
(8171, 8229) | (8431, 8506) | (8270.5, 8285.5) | -0.46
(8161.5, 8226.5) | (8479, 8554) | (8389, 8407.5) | -2.86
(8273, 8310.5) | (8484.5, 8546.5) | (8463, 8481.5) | -1.29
